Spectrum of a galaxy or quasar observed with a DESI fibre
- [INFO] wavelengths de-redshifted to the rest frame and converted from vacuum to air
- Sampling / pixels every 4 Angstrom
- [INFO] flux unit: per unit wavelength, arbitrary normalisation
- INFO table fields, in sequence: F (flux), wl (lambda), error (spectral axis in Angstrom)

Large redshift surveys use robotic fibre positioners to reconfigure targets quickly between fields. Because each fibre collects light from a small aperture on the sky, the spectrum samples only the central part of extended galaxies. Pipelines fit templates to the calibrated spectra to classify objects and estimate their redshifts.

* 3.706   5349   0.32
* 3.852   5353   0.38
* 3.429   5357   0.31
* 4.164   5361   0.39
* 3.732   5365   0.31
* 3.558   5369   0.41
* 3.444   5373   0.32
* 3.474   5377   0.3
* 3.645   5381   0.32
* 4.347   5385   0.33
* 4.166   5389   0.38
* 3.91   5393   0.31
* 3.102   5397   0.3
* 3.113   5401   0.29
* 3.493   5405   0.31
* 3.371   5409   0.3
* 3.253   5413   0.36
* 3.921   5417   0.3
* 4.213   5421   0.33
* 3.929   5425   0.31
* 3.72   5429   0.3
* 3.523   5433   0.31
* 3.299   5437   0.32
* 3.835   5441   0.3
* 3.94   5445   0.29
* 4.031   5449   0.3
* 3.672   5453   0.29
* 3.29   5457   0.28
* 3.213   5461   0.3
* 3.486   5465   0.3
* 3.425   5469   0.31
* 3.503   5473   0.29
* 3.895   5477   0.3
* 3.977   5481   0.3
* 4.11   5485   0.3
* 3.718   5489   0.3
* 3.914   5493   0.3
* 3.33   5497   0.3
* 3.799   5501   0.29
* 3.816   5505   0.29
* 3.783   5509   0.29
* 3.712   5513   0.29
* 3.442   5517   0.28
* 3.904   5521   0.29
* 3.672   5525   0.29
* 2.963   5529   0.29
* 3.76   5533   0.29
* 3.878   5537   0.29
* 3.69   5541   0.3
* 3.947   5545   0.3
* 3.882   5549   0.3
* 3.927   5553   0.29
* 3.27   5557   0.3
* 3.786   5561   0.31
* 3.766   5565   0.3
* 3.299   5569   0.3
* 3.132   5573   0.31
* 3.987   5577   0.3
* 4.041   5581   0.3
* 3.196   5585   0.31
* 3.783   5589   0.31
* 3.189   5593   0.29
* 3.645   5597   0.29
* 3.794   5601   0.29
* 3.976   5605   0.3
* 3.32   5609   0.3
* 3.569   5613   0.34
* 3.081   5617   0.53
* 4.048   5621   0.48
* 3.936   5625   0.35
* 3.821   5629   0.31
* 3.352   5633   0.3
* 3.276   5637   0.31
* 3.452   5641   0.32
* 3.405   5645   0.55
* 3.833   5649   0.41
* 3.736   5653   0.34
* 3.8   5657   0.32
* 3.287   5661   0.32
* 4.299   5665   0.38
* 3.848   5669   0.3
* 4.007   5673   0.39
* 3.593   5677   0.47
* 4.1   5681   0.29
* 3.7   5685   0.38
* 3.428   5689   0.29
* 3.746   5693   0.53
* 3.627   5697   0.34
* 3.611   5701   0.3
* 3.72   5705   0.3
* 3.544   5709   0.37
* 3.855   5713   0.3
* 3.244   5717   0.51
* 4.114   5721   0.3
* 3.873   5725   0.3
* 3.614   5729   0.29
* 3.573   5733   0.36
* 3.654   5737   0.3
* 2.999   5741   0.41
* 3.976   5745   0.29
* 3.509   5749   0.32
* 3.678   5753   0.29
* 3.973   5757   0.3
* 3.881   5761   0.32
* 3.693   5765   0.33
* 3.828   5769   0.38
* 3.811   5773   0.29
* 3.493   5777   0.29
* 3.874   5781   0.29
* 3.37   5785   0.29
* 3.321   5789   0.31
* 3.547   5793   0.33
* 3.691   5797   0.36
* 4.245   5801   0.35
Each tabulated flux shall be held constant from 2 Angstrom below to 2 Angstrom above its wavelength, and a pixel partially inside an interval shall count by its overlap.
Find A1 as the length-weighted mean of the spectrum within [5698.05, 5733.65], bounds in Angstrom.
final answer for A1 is 3.69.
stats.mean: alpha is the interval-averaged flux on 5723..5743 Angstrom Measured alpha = 3.54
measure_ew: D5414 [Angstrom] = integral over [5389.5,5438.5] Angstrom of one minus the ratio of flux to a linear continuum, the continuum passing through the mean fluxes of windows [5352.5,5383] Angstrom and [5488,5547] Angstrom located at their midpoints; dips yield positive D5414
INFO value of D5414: 1.0 Angstrom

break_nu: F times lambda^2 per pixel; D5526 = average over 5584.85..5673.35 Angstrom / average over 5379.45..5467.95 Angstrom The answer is 1.1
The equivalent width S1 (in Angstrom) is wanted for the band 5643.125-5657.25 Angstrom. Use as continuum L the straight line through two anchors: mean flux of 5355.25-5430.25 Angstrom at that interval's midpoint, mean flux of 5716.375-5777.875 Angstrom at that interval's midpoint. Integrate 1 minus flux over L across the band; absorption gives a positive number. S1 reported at 0.0 Angstrom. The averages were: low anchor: 3.68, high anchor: 3.7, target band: 3.68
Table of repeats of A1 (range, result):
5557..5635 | 3.61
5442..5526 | 3.7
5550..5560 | 3.65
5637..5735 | 3.7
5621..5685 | 3.73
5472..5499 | 3.79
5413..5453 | 3.79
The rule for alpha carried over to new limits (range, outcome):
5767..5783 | 3.75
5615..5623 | 3.56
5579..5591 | 3.67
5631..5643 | 3.36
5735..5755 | 3.56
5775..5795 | 3.52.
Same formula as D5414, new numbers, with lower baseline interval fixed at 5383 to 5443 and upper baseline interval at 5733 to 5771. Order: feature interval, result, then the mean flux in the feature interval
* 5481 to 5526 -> -0.9 Angstrom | 3.76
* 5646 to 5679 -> -1.0 Angstrom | 3.79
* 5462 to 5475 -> 0.8 Angstrom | 3.45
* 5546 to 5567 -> -0.3 Angstrom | 3.74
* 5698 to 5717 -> 0.2 Angstrom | 3.63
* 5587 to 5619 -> 1.2 Angstrom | 3.54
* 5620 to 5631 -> -0.7 Angstrom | 3.92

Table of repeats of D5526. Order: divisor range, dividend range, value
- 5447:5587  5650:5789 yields 1.09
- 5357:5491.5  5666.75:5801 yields 1.12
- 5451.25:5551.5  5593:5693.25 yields 1.05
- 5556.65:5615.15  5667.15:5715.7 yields 1.08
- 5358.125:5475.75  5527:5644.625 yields 1.05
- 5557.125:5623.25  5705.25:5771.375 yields 1.08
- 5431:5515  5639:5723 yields 1.09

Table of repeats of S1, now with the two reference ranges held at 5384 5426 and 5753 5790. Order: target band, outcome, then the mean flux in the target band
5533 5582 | -0.2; 3.71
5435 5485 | 0.6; 3.65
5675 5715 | 0.1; 3.69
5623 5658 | 0.8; 3.62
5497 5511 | -0.1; 3.73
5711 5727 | -0.3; 3.77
